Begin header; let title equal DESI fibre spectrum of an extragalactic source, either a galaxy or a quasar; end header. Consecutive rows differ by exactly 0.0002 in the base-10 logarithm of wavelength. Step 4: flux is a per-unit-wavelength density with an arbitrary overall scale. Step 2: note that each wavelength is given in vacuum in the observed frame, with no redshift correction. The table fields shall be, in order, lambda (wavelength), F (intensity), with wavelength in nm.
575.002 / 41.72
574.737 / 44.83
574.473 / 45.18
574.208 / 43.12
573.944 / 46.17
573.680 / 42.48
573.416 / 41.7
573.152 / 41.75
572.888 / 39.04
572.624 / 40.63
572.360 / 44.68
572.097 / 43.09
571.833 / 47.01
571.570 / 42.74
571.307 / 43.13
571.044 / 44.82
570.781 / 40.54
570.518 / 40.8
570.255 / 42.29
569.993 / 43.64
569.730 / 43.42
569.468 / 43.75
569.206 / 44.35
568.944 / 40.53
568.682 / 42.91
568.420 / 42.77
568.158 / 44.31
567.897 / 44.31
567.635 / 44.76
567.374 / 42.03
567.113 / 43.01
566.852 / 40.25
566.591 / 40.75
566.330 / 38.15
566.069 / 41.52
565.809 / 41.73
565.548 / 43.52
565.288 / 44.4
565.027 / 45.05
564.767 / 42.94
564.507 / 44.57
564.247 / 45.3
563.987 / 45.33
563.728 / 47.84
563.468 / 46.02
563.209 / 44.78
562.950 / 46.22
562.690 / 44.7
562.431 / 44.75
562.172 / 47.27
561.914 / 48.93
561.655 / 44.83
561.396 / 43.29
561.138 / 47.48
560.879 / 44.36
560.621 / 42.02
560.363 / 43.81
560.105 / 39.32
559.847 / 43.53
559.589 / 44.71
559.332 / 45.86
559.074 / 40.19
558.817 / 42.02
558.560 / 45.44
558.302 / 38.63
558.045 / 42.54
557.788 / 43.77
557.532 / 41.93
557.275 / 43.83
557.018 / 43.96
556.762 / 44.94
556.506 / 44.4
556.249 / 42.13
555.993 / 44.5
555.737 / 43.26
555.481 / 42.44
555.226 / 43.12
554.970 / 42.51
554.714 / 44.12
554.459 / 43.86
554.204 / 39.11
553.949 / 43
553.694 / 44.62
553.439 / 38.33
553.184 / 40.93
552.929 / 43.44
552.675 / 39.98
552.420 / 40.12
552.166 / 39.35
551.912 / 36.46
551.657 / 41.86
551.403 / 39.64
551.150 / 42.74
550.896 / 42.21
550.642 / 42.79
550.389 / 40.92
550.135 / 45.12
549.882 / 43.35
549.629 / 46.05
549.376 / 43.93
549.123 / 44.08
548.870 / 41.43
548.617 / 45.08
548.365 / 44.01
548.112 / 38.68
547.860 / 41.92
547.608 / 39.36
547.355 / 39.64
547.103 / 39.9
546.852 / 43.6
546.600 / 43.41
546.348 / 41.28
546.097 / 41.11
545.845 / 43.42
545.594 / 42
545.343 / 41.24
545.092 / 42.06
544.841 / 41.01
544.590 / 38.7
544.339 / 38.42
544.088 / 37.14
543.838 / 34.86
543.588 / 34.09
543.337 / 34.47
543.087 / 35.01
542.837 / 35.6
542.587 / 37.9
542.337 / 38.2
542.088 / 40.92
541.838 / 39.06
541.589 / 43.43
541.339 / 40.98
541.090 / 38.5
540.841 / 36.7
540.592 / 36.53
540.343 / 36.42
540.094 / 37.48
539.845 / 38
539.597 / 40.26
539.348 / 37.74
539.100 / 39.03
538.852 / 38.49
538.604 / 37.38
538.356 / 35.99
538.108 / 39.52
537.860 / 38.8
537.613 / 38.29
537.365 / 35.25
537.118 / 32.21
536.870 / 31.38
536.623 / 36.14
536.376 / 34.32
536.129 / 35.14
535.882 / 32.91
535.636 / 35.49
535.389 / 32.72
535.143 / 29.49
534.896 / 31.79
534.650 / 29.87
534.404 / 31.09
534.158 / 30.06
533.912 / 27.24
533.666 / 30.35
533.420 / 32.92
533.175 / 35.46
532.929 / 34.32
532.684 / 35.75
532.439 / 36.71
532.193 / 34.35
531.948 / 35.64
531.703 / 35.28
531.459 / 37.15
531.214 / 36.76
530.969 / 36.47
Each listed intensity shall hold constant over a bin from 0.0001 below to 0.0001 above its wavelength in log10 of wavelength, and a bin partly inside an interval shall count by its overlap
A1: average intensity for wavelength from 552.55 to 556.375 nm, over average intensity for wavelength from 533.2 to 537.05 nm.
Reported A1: 1.3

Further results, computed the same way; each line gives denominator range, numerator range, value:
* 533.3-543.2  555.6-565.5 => 1.24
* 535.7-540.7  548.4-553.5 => 1.15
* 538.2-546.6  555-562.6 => 1.13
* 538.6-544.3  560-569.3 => 1.16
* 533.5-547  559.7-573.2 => 1.18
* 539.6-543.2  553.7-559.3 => 1.12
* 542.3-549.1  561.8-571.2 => 1.10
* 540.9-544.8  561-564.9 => 1.20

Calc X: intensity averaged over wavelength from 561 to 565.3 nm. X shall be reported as 45.5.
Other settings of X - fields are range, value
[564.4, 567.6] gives 42.4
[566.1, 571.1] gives 42.4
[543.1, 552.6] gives 40.9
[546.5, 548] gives 41.3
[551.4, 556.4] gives 41.7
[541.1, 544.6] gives 37.8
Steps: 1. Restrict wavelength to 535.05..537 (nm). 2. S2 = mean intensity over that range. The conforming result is 33.5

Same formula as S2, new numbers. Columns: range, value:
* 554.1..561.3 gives 43.2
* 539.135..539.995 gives 38.7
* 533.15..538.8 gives 33.7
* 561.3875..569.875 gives 43.9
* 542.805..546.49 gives 38.8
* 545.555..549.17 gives 41.9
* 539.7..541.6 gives 38.2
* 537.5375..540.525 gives 38.1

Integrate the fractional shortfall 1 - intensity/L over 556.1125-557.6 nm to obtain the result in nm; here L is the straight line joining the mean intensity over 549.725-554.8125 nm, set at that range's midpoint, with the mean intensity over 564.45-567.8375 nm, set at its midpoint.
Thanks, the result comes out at -0.06 nm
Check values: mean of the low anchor 41.6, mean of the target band 43.6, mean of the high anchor 42.5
